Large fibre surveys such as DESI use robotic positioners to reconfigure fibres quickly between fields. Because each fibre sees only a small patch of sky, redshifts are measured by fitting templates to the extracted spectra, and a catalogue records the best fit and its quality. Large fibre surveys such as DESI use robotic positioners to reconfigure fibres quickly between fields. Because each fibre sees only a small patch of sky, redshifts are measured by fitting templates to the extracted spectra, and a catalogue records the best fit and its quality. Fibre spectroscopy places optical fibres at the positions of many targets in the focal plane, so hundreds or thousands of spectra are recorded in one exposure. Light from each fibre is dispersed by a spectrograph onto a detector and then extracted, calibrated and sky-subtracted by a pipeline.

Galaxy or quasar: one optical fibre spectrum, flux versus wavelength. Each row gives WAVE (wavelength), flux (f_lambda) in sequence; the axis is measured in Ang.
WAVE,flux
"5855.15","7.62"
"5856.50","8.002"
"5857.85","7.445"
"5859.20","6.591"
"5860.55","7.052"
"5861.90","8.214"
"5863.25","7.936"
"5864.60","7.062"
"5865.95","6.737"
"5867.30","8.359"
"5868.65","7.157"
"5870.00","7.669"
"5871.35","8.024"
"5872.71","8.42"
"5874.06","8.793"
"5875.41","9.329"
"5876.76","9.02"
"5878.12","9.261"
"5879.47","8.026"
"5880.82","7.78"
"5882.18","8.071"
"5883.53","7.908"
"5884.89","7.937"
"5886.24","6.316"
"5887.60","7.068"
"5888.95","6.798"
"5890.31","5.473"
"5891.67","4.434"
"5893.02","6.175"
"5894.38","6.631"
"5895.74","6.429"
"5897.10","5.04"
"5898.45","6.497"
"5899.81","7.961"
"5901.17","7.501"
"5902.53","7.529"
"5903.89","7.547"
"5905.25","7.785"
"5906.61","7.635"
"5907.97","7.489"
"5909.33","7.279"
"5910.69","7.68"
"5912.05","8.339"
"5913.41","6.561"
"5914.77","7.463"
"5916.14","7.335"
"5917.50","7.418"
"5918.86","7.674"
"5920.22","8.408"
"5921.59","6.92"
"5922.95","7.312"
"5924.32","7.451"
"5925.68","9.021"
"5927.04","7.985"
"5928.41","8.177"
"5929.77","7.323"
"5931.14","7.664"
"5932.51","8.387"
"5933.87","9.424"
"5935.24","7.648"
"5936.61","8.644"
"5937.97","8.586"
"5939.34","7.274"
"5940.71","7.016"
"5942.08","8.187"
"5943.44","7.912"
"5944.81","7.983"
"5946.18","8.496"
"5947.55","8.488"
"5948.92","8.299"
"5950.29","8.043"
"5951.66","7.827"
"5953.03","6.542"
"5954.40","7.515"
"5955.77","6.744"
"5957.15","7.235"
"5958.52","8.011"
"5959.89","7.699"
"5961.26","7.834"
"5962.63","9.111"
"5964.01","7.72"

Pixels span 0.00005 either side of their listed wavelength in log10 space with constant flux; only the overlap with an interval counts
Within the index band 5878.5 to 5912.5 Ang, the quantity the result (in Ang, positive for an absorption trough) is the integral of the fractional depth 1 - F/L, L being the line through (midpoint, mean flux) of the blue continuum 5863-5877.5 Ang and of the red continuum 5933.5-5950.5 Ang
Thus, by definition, 4.1 Ang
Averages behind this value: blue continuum 8.05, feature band 7.1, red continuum 8.13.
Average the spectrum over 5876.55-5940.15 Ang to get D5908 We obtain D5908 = 7.48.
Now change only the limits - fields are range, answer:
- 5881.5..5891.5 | 6.94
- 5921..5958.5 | 7.86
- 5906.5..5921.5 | 7.54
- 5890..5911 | 6.83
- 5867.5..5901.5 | 7.36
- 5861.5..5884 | 8.11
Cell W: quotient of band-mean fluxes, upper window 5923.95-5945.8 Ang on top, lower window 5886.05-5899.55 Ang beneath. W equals 1.31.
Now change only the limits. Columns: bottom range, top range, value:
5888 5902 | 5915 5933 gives 1.23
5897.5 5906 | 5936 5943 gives 1.07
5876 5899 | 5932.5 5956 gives 1.14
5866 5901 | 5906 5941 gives 1.06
